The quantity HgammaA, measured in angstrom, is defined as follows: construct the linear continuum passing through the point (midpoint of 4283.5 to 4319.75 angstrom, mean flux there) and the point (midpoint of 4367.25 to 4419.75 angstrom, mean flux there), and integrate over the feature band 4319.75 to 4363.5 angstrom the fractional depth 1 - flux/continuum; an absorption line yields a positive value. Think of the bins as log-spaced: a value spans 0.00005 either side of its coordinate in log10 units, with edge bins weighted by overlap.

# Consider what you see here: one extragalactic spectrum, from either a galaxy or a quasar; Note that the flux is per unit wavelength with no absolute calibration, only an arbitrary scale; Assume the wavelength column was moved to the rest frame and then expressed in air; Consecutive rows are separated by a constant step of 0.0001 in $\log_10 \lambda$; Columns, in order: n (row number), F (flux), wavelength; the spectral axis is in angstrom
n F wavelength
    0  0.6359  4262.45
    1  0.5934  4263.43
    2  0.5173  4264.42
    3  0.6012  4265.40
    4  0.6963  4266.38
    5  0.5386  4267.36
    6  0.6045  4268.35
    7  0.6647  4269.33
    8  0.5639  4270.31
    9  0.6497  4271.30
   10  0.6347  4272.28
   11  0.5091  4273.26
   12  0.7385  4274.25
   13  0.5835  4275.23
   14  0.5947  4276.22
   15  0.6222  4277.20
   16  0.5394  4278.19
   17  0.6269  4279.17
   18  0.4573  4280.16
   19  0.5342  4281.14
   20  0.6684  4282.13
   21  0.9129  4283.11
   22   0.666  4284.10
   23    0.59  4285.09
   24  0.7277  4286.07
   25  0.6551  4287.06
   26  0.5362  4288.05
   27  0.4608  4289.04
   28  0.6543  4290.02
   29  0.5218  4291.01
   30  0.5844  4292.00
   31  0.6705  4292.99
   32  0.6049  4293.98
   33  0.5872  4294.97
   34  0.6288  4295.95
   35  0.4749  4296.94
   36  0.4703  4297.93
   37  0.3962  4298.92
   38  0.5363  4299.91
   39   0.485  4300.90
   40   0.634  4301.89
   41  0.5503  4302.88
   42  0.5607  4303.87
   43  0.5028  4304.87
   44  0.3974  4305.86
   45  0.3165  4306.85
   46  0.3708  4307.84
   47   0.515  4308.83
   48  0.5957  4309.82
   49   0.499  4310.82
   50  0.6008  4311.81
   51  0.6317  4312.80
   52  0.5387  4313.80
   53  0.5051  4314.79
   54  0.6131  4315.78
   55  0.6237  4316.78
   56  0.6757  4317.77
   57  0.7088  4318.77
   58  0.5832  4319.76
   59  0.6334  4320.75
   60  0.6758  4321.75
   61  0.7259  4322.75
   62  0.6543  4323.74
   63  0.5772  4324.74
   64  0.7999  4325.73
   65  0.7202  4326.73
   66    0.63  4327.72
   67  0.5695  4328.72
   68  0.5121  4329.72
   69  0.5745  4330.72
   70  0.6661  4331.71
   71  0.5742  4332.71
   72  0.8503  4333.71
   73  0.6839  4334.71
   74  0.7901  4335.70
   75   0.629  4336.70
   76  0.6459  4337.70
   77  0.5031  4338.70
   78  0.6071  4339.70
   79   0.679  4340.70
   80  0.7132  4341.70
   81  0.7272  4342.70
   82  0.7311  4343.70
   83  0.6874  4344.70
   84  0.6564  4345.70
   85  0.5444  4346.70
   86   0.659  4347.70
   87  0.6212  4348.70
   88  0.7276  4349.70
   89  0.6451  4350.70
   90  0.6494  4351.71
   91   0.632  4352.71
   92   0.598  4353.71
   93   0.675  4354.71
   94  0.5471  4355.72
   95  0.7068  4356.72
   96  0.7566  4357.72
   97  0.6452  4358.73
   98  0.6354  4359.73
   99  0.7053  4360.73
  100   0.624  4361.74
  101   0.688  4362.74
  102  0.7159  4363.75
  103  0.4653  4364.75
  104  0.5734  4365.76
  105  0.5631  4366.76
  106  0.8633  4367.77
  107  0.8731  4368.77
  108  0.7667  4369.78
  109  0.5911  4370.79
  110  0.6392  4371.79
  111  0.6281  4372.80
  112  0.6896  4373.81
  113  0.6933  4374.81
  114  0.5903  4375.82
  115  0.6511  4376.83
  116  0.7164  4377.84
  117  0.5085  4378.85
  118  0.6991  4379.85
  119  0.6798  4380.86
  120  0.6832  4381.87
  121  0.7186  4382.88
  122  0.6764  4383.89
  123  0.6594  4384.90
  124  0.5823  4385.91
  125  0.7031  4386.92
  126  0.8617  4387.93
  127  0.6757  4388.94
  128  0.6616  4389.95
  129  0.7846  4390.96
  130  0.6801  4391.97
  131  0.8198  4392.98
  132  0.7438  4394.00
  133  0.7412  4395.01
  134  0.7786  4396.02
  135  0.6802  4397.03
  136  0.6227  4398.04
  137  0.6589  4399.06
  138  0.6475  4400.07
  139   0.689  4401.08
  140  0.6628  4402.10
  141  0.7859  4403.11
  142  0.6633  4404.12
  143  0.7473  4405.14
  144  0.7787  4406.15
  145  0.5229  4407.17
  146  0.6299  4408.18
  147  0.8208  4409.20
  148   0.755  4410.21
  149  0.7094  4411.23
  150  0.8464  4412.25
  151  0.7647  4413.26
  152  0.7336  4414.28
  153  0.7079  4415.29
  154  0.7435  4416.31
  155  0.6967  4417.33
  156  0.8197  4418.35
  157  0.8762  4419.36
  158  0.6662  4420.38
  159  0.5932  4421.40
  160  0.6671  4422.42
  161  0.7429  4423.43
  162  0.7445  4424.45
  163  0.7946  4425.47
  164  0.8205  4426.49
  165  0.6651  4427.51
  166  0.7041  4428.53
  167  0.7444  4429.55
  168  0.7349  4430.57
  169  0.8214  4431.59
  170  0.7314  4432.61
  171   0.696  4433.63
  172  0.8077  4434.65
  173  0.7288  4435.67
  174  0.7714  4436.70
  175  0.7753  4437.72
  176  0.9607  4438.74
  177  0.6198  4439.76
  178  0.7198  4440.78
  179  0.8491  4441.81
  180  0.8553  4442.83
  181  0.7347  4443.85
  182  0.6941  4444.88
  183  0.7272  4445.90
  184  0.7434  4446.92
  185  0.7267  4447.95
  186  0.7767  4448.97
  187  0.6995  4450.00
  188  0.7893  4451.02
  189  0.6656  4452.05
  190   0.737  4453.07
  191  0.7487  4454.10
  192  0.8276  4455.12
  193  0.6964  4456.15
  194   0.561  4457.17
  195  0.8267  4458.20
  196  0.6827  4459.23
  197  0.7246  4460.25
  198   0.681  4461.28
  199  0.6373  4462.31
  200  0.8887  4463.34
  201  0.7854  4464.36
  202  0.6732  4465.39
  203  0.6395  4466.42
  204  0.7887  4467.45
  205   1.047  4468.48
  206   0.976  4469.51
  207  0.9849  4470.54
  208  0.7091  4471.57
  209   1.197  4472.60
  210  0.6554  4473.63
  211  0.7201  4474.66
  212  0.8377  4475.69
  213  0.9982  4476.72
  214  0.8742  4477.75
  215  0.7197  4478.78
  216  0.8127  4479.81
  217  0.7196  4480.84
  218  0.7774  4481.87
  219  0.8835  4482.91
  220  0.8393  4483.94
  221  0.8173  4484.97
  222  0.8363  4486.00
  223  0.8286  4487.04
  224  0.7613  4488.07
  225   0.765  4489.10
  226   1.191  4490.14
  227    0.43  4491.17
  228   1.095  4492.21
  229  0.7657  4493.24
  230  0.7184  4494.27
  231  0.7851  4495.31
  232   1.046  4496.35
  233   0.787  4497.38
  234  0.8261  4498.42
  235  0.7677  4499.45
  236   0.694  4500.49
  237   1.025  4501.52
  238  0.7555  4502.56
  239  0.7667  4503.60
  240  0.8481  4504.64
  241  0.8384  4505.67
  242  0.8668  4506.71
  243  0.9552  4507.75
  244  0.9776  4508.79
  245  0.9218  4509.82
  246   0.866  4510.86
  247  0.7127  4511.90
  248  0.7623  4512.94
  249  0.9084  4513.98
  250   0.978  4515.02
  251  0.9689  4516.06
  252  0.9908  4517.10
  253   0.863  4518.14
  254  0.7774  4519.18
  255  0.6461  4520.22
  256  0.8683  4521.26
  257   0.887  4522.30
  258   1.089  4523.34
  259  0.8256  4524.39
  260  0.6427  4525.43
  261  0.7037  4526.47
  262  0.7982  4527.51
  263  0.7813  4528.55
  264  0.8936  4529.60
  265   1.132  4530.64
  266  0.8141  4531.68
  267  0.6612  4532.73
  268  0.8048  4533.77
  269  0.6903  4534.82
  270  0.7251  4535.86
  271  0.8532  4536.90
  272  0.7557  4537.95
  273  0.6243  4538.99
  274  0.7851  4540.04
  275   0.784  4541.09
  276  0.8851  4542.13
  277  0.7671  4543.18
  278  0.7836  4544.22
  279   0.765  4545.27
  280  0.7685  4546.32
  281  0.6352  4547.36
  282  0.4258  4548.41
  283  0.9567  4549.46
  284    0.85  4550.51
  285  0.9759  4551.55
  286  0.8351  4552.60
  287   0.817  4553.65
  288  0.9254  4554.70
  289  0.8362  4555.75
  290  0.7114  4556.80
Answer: -2.3 angstrom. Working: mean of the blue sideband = 0.559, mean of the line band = 0.657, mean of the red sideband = 0.71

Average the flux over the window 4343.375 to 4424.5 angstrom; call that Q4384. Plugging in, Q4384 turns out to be 0.689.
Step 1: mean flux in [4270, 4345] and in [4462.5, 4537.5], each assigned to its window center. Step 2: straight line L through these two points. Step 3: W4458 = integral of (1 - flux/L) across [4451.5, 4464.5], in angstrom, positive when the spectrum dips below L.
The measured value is 1.0 angstrom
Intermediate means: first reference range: 0.604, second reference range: 0.836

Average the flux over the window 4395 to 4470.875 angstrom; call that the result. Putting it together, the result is 0.743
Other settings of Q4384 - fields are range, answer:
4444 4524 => 0.816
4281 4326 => 0.583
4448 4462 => 0.723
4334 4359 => 0.66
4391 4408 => 0.702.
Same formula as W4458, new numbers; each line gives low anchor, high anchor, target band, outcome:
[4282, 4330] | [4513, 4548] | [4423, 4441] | -1.1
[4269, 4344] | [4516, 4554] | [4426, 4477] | -2.8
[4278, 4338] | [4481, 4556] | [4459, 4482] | -1.1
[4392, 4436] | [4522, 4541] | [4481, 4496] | -0.9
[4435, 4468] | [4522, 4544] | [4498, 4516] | -1.6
